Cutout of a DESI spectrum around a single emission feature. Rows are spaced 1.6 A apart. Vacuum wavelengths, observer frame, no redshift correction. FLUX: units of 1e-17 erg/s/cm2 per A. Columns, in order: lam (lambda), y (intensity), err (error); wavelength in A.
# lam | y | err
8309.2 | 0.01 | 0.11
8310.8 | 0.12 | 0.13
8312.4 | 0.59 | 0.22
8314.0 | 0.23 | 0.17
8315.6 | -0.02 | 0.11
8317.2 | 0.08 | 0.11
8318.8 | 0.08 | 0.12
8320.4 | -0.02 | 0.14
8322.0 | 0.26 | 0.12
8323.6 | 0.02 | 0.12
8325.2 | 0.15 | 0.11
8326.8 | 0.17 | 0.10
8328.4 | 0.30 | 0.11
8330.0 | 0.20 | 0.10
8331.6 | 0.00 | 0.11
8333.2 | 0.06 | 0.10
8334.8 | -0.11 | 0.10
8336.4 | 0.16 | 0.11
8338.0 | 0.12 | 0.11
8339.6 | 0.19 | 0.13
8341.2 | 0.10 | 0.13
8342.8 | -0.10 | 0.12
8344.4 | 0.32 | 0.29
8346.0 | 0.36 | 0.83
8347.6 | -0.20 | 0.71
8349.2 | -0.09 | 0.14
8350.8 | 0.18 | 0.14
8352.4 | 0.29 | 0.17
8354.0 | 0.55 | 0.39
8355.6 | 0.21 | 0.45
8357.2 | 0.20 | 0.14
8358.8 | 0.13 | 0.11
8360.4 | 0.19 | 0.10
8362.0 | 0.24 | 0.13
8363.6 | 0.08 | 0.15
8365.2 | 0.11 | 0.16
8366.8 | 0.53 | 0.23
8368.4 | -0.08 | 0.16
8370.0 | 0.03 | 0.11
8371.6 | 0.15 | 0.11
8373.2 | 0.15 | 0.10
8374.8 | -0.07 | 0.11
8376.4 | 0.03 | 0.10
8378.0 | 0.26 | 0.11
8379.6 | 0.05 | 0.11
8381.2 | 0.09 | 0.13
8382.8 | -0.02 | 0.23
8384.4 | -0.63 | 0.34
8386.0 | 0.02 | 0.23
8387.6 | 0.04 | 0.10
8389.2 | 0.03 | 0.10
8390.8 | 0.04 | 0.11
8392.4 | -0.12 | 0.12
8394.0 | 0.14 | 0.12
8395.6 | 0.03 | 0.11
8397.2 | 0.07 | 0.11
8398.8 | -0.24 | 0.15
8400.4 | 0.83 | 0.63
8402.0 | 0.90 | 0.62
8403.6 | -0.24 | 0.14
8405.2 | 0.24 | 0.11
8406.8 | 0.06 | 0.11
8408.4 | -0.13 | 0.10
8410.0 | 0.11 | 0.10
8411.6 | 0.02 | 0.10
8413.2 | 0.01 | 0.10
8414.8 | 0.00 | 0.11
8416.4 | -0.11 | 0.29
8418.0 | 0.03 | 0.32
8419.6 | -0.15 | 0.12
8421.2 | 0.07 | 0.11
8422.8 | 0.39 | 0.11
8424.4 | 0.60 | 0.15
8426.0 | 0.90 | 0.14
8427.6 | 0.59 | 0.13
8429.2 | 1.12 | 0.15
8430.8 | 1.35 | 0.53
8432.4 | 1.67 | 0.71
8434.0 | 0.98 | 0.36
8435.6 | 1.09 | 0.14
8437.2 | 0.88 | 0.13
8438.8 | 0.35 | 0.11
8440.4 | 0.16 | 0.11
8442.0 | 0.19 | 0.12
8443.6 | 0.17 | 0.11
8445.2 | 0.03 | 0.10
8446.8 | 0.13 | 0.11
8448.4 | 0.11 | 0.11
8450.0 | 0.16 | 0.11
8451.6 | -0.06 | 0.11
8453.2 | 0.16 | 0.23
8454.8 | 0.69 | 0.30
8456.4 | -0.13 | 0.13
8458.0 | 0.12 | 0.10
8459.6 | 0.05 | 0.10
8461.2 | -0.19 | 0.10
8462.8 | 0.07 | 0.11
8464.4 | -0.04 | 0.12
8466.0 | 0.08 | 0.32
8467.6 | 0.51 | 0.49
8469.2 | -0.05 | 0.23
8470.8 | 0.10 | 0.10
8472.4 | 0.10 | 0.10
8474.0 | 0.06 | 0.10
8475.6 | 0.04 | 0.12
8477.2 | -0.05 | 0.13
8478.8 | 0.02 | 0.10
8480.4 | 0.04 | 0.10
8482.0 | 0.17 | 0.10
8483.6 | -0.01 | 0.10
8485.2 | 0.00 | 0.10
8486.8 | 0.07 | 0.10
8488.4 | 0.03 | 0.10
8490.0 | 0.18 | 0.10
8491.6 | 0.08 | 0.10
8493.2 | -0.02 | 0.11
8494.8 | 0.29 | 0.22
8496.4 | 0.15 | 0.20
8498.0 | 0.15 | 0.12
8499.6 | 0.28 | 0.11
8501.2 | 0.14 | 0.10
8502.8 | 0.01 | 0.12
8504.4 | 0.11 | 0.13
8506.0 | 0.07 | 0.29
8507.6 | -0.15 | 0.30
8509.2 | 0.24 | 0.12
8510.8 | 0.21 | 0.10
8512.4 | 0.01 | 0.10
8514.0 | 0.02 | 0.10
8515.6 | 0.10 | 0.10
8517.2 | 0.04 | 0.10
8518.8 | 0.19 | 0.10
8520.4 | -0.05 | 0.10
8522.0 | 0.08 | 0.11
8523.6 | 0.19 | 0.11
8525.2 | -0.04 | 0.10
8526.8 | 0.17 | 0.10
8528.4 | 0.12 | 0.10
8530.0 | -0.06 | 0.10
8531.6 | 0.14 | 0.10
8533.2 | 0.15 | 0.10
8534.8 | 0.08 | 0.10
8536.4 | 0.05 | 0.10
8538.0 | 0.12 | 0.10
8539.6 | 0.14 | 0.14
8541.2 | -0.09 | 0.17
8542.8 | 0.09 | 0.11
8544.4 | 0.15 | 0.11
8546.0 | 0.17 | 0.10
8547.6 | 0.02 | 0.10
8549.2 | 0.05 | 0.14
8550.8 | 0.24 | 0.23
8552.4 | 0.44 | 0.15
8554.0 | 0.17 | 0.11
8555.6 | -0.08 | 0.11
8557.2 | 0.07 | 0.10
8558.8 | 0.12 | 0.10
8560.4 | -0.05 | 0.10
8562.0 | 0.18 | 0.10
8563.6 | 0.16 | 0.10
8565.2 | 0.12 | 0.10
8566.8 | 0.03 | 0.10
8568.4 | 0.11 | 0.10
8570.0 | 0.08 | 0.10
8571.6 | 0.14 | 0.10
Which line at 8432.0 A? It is [O II] 3727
